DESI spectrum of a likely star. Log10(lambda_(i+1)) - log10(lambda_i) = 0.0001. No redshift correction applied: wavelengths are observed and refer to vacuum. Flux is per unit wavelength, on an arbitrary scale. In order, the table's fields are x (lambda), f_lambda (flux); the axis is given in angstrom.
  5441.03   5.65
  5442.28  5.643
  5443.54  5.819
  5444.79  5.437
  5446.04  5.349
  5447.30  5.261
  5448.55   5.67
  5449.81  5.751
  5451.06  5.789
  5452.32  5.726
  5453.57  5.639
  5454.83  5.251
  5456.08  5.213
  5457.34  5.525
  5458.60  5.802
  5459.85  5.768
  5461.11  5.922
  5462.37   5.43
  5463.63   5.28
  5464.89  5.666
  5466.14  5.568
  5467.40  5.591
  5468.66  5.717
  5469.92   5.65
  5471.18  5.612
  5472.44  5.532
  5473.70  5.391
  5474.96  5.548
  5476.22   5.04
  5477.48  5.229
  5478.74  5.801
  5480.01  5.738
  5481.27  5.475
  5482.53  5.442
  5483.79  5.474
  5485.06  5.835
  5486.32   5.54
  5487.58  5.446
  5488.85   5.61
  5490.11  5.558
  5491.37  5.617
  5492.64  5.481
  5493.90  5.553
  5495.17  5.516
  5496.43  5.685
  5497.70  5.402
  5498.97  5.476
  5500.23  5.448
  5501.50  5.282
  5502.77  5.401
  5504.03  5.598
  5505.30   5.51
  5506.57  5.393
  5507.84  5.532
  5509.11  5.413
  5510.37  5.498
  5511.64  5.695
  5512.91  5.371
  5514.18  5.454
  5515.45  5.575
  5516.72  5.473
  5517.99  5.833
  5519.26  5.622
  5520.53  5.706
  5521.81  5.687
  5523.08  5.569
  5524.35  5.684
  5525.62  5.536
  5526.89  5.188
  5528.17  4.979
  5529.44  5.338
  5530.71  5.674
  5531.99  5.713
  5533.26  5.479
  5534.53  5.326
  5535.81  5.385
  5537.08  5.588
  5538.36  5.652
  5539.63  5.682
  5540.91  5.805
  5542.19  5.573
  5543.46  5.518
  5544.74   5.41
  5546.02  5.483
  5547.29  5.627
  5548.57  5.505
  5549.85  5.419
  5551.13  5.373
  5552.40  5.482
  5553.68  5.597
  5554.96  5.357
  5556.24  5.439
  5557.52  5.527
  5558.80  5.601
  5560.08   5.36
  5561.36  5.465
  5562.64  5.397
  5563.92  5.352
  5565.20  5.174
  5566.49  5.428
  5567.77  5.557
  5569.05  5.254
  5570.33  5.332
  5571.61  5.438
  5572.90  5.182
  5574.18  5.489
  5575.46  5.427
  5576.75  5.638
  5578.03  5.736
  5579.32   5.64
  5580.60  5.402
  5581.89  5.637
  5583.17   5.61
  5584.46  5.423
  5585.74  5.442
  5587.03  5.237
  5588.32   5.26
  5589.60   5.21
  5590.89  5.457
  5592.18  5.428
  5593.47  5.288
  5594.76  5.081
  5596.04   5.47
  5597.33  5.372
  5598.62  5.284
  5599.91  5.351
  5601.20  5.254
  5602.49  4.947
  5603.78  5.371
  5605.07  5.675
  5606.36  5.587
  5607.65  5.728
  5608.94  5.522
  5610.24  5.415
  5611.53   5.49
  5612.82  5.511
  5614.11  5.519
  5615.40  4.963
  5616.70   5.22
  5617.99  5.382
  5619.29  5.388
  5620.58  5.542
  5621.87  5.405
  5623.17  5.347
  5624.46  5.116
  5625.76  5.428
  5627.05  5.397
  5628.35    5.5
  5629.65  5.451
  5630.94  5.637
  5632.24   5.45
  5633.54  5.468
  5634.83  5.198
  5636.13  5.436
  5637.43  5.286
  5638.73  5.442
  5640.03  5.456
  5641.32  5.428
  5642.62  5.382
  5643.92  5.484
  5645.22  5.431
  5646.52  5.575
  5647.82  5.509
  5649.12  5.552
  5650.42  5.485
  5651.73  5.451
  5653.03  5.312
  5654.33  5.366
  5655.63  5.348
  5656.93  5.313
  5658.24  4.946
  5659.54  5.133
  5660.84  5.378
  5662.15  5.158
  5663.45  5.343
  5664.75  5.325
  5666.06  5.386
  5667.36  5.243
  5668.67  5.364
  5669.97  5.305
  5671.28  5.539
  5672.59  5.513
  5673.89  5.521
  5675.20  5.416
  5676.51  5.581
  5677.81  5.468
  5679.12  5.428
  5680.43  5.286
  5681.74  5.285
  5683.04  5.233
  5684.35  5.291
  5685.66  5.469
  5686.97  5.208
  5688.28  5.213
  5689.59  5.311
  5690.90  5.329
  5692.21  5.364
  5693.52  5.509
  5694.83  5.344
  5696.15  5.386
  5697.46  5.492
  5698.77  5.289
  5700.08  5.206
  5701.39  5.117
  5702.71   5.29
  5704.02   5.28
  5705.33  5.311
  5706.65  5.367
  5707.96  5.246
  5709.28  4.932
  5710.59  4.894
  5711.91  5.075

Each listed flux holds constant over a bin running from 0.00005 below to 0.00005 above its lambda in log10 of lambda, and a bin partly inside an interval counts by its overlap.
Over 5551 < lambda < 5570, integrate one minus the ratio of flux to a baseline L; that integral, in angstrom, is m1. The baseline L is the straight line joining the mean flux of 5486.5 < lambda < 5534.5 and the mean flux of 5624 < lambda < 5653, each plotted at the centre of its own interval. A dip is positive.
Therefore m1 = 0.2 angstrom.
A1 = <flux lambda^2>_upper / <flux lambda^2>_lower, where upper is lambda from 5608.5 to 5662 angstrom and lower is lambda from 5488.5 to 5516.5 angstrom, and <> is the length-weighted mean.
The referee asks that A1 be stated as 1.0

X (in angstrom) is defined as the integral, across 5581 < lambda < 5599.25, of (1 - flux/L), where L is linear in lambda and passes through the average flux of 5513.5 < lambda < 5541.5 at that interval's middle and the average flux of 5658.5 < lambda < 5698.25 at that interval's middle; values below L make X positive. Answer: 0.31 angstrom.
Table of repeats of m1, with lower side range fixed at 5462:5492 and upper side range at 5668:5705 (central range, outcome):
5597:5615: 0.0 angstrom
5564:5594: 0.2 angstrom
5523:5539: 0.1 angstrom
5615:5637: 0.1 angstrom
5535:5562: -0.2 angstrom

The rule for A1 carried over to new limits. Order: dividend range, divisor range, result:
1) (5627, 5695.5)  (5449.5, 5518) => 1.04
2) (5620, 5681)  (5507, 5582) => 1.02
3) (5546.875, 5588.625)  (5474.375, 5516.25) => 1.02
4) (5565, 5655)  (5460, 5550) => 1.02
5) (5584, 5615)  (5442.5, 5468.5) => 1.02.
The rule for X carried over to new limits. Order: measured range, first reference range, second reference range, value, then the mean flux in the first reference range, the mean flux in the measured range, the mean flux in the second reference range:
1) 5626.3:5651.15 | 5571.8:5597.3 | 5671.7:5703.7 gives -0.29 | 5.42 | 5.45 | 5.36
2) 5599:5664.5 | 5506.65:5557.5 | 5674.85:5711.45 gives -0.05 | 5.52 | 5.39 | 5.3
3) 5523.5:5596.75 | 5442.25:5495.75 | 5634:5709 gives 0.17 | 5.55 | 5.45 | 5.35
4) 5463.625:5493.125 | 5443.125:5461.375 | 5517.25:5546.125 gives 0.17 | 5.59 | 5.54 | 5.54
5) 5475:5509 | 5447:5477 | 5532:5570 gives 0.18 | 5.56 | 5.5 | 5.48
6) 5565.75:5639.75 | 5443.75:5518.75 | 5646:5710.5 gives 0.09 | 5.54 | 5.41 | 5.34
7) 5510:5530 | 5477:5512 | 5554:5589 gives -0.07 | 5.52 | 5.51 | 5.44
